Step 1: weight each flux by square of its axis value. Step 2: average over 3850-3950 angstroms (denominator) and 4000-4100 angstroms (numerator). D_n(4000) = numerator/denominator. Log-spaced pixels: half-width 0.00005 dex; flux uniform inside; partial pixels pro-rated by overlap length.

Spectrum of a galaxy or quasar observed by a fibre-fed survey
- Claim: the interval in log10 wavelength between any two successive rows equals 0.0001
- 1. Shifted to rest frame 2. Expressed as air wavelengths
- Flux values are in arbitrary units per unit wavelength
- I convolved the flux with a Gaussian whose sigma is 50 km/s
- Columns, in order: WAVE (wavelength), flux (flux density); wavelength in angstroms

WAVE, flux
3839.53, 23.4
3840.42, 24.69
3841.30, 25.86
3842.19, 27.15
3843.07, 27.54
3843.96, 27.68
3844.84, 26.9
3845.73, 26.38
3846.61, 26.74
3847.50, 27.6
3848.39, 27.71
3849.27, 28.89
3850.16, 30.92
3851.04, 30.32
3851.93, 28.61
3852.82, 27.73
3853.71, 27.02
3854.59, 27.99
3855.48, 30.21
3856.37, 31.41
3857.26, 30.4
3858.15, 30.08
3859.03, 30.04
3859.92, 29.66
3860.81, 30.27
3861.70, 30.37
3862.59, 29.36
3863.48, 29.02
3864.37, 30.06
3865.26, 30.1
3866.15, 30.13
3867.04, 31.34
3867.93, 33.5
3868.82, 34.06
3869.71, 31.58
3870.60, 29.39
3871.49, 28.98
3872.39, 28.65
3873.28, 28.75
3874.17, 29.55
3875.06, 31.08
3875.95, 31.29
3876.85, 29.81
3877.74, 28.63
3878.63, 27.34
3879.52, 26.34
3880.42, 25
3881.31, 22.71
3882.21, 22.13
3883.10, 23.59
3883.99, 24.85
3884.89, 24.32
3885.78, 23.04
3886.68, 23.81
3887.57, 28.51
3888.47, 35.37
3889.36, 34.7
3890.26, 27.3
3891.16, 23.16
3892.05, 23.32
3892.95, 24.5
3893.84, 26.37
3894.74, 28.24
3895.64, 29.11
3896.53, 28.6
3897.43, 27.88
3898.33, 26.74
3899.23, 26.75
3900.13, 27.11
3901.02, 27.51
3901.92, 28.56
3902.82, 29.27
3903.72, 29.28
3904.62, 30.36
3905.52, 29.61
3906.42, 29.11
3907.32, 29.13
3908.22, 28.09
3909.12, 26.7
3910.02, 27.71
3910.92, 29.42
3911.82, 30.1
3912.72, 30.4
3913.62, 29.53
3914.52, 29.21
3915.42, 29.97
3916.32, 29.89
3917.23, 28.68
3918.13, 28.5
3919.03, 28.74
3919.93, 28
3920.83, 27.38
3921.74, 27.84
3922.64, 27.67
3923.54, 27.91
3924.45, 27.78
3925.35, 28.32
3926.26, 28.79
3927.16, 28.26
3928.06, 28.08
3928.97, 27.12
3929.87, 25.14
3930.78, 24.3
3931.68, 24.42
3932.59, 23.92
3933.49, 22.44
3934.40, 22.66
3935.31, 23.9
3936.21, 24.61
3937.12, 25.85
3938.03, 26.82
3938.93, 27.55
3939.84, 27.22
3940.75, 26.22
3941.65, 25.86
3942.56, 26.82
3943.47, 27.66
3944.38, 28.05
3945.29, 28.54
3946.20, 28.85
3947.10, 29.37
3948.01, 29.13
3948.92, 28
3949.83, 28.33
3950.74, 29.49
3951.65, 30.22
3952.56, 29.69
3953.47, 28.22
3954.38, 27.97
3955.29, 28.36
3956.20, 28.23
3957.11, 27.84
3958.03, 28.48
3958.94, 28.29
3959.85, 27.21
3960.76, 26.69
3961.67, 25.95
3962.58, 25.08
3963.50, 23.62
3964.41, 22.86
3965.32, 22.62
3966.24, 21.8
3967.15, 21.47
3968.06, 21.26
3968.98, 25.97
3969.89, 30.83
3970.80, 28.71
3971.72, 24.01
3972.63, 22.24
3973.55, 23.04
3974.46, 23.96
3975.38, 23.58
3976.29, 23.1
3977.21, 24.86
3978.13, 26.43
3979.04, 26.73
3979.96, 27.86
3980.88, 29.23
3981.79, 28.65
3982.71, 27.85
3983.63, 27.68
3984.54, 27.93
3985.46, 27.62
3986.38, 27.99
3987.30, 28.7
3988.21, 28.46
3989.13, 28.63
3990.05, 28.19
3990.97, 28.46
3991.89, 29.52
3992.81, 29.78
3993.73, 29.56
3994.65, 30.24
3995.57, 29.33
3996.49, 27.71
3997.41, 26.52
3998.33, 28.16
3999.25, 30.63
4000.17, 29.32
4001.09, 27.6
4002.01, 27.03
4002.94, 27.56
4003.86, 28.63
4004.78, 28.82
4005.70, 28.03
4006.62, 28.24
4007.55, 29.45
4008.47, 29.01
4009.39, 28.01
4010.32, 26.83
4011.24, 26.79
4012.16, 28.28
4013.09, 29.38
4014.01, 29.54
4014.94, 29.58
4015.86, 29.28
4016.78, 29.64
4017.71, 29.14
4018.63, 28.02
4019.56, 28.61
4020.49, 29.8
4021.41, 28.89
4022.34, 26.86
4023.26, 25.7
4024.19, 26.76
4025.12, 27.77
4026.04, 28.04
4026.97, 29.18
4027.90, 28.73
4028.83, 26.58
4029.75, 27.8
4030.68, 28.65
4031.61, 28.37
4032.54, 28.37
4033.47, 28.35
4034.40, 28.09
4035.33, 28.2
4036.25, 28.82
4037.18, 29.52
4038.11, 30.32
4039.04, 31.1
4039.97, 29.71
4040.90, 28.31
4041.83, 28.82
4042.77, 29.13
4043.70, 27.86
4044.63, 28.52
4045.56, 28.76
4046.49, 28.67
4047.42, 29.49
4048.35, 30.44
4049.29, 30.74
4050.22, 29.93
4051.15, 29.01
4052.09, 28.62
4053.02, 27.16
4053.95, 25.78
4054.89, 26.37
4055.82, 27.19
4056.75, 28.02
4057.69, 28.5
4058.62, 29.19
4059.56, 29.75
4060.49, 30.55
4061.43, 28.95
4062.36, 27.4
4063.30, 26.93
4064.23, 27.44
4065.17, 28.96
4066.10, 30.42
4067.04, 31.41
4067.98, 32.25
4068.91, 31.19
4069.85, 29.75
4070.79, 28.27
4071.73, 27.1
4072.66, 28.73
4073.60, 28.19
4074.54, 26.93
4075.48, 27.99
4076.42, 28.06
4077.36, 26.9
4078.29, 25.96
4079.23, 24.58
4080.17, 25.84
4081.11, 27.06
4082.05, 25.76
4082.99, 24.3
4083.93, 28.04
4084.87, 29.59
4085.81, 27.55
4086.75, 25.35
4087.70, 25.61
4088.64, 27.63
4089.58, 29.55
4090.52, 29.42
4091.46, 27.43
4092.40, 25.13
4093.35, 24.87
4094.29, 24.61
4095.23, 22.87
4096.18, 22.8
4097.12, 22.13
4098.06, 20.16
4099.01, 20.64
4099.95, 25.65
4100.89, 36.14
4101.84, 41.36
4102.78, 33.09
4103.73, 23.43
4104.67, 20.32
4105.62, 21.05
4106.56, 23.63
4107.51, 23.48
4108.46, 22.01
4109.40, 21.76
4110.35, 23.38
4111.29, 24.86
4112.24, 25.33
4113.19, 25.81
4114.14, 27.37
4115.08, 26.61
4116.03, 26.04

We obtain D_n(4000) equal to 1.07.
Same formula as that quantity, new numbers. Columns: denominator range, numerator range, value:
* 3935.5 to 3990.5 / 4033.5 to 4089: 1.11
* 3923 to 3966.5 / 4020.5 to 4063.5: 1.12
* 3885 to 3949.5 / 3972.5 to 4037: 1.06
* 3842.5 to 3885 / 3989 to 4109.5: 1.07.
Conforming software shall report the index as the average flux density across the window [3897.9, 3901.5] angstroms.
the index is 27.1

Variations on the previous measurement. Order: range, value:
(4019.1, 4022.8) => 28.5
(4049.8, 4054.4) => 28.1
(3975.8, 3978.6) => 24.8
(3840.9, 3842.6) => 26.4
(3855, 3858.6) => 30.5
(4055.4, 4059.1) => 28.2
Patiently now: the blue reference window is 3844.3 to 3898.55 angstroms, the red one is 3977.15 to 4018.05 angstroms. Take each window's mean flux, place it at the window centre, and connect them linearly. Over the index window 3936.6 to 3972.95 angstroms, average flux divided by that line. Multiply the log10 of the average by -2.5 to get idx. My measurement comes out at 0.06 mag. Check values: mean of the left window 28.4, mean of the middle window 26.8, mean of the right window 28.4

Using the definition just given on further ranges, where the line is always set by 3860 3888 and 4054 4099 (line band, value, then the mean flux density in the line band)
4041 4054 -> -0.058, 28.9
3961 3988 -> 0.087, 25.6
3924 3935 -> 0.085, 25.9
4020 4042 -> -0.039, 28.4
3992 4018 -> -0.041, 28.7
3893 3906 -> 0.002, 28.1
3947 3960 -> -0.027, 28.6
